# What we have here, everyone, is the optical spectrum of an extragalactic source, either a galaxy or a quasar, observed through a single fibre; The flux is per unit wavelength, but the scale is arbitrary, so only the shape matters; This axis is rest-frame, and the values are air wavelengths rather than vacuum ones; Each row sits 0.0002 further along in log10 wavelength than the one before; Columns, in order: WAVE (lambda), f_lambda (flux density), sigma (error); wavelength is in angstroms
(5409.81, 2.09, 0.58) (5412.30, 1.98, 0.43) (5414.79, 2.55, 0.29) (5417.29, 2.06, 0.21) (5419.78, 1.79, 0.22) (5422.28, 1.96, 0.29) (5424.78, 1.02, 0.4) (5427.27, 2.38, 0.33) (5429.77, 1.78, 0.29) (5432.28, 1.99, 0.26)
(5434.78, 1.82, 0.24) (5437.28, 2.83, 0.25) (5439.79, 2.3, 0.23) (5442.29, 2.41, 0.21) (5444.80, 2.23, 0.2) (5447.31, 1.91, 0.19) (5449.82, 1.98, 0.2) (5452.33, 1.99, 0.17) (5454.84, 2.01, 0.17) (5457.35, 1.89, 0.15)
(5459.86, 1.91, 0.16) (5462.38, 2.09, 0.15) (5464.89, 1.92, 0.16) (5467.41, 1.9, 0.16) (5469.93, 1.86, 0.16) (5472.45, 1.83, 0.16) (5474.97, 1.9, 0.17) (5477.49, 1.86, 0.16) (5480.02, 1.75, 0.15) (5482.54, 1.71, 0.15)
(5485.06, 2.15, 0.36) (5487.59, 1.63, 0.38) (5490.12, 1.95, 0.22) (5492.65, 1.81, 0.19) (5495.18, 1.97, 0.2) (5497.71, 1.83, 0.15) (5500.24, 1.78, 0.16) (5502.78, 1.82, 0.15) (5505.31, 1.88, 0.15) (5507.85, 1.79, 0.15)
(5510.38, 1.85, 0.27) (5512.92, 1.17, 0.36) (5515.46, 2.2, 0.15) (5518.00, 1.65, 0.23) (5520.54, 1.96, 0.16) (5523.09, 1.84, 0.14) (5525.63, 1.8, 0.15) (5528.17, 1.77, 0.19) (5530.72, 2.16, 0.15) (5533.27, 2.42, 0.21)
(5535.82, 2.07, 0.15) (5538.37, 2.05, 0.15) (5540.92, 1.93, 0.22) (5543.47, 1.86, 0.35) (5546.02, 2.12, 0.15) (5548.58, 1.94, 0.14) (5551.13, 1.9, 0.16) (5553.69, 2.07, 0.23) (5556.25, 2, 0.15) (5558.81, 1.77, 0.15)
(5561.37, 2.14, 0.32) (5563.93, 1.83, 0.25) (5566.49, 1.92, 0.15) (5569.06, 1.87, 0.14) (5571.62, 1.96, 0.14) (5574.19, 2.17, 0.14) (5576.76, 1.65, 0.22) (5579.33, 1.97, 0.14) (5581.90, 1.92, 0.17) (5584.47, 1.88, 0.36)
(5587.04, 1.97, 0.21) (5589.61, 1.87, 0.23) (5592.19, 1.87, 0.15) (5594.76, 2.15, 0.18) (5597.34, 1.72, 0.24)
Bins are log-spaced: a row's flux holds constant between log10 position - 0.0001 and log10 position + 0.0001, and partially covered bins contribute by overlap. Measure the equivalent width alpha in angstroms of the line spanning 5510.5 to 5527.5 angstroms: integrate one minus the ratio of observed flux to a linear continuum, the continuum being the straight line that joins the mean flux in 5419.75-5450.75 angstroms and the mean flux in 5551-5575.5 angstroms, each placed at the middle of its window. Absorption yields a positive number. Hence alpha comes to 1.84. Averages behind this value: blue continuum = 2.04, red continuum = 1.97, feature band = 1.78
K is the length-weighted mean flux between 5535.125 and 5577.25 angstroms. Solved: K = 1.96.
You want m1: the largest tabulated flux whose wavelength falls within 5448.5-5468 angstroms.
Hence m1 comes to 2.09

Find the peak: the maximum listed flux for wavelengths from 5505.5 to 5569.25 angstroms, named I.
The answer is 2.42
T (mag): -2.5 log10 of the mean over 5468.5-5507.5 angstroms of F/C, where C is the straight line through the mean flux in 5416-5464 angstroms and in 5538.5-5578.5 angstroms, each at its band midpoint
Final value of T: 0.08 mag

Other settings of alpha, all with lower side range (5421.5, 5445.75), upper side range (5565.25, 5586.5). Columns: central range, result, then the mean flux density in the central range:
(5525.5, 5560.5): -0.8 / 2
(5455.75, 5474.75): 1.1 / 1.92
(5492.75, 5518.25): 2.5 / 1.8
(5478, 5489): 1.1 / 1.81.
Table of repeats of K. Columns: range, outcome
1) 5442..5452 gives 2.09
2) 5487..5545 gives 1.88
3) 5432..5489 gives 1.99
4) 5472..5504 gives 1.85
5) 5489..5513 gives 1.81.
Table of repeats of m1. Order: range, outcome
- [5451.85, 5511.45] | 2.15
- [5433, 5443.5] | 2.83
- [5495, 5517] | 2.2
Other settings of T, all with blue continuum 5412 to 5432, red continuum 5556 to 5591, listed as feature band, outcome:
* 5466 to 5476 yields 0.04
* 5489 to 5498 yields 0.02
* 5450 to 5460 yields -0.01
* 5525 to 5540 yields -0.07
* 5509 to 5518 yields 0.12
